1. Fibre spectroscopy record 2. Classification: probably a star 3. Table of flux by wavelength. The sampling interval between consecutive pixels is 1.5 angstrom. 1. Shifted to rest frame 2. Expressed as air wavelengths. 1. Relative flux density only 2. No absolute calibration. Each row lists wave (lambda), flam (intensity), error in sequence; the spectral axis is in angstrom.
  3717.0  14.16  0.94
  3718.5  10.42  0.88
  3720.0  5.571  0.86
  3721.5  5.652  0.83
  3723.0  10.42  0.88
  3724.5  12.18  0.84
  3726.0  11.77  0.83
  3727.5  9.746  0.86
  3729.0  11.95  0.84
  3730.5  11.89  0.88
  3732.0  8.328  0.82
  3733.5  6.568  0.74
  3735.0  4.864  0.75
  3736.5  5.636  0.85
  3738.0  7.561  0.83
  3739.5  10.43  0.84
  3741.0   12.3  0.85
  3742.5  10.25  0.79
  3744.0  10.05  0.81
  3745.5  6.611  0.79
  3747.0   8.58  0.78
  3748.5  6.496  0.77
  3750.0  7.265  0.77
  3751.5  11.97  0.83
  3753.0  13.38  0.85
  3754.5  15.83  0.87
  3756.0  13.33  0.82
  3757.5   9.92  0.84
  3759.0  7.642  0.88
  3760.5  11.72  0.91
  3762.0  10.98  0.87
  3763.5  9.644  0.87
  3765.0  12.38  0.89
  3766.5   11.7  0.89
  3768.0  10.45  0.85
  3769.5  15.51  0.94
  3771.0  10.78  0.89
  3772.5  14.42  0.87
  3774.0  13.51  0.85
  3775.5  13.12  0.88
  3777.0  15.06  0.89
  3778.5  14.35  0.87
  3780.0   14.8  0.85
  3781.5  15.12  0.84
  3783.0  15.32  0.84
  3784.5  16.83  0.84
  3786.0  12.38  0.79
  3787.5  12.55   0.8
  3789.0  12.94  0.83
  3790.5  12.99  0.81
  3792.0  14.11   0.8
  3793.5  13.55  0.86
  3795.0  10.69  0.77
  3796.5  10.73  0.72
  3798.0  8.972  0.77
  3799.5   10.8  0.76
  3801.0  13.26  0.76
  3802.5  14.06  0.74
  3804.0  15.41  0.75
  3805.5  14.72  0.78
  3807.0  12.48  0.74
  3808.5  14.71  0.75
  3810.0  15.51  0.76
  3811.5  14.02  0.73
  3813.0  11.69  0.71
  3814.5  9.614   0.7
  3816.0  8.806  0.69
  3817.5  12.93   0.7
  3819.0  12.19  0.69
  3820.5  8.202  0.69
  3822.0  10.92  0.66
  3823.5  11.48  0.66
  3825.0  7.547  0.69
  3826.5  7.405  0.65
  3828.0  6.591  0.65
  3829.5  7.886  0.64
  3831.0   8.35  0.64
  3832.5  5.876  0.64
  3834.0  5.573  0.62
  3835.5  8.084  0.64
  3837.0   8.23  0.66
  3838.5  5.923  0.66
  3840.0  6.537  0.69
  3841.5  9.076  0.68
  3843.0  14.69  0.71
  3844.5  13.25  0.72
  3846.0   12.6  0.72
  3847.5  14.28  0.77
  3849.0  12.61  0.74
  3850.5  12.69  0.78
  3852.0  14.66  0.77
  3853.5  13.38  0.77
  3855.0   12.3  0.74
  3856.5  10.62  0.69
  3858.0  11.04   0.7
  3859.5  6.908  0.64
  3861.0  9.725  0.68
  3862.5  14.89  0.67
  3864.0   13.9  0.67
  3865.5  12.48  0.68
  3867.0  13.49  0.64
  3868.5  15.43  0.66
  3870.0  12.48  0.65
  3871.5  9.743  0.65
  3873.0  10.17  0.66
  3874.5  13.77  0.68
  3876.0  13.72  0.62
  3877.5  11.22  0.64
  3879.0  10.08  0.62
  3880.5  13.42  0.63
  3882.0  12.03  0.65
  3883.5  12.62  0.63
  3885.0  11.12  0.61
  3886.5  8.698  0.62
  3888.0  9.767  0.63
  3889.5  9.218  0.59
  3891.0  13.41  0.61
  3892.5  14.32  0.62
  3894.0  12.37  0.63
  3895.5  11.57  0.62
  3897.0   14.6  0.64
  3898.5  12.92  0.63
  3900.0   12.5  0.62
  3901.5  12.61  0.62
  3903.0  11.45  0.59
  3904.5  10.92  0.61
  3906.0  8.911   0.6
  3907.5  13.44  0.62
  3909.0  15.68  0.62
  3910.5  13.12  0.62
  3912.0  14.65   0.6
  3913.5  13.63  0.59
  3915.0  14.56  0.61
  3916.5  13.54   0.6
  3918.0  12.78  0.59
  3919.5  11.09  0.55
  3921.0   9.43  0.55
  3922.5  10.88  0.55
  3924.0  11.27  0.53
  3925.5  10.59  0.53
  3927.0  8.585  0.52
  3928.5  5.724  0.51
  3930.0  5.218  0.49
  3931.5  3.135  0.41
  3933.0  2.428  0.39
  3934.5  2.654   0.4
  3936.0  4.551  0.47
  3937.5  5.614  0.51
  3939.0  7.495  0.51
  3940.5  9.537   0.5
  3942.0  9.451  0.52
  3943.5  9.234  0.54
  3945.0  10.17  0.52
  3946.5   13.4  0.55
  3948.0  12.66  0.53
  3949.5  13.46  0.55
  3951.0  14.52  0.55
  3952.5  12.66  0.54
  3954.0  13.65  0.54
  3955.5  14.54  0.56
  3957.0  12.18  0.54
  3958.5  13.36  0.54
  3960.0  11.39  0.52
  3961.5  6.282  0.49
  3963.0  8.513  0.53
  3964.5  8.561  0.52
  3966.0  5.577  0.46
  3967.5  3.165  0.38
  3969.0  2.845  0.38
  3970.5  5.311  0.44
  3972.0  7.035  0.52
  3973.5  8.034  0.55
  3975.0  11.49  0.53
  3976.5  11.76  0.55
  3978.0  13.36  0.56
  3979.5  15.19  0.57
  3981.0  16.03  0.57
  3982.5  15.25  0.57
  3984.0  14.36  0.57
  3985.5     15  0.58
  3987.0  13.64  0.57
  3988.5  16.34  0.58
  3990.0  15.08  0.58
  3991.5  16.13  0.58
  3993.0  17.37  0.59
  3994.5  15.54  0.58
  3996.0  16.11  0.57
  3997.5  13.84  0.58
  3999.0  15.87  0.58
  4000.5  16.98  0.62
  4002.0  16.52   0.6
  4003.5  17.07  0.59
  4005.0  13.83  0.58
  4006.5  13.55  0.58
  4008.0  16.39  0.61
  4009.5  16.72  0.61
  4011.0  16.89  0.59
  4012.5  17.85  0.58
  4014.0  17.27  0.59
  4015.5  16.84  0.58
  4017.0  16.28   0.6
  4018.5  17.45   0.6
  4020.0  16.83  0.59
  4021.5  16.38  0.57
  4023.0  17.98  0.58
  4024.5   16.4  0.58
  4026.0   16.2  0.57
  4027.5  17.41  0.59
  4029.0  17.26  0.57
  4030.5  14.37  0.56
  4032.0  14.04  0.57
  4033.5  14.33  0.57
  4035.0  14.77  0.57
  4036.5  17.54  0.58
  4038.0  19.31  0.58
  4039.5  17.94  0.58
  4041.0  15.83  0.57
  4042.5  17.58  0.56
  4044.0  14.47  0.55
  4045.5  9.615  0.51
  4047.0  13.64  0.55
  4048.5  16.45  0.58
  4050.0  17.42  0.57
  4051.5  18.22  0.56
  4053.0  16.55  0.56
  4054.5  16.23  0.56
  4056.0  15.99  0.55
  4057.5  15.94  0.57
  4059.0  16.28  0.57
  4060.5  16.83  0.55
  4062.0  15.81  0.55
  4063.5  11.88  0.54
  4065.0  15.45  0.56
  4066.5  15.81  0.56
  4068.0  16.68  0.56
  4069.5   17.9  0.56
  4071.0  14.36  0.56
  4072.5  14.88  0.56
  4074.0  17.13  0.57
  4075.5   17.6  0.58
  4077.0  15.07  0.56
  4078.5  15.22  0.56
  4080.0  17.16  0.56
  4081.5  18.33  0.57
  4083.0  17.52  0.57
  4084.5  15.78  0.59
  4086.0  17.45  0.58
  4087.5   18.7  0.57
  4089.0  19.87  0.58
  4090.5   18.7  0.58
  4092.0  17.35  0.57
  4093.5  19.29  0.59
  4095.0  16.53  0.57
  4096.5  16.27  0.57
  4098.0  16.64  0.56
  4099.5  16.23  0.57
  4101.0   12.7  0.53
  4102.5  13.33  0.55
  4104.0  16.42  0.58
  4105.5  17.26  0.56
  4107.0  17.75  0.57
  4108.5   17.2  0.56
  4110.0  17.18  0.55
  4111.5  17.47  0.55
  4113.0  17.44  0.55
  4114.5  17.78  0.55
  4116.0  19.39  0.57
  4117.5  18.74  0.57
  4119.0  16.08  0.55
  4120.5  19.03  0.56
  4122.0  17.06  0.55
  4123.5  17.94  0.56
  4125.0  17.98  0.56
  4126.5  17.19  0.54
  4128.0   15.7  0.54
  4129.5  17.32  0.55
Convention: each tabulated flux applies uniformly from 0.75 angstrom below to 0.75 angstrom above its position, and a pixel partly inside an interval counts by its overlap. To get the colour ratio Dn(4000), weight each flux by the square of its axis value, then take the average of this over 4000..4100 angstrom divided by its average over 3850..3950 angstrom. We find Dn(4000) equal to 1.60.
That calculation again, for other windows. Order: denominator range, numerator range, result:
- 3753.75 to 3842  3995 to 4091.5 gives 1.61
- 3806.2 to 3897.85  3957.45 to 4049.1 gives 1.37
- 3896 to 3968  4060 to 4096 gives 1.74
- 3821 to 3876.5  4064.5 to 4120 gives 1.78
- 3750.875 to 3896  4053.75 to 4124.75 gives 1.63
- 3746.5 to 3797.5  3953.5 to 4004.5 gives 1.12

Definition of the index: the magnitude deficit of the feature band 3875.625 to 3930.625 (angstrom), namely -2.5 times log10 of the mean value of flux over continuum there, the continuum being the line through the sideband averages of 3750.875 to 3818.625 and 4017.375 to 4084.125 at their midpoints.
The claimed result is 0.217 mag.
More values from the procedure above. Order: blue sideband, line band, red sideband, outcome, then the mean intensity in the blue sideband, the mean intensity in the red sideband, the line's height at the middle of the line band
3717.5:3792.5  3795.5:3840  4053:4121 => 0.17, 11.1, 16.7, 12.2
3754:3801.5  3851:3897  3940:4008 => 0.05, 12.6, 12.4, 12.5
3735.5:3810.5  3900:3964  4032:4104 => 0.34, 12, 16.2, 14.3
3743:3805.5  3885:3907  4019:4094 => 0.20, 12.2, 16.4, 14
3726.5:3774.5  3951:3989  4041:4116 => 0.29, 10.4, 16.4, 14.4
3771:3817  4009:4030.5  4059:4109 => -0.07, 13.2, 16.5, 15.8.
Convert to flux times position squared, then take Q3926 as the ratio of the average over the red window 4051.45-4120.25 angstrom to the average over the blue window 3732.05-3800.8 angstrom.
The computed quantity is 1.72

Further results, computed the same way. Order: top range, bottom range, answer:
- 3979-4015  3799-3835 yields 1.60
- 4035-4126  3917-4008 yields 1.58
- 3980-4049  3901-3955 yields 1.61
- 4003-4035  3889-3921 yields 1.35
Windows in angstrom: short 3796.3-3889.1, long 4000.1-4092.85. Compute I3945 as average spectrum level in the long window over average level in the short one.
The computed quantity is 1.5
